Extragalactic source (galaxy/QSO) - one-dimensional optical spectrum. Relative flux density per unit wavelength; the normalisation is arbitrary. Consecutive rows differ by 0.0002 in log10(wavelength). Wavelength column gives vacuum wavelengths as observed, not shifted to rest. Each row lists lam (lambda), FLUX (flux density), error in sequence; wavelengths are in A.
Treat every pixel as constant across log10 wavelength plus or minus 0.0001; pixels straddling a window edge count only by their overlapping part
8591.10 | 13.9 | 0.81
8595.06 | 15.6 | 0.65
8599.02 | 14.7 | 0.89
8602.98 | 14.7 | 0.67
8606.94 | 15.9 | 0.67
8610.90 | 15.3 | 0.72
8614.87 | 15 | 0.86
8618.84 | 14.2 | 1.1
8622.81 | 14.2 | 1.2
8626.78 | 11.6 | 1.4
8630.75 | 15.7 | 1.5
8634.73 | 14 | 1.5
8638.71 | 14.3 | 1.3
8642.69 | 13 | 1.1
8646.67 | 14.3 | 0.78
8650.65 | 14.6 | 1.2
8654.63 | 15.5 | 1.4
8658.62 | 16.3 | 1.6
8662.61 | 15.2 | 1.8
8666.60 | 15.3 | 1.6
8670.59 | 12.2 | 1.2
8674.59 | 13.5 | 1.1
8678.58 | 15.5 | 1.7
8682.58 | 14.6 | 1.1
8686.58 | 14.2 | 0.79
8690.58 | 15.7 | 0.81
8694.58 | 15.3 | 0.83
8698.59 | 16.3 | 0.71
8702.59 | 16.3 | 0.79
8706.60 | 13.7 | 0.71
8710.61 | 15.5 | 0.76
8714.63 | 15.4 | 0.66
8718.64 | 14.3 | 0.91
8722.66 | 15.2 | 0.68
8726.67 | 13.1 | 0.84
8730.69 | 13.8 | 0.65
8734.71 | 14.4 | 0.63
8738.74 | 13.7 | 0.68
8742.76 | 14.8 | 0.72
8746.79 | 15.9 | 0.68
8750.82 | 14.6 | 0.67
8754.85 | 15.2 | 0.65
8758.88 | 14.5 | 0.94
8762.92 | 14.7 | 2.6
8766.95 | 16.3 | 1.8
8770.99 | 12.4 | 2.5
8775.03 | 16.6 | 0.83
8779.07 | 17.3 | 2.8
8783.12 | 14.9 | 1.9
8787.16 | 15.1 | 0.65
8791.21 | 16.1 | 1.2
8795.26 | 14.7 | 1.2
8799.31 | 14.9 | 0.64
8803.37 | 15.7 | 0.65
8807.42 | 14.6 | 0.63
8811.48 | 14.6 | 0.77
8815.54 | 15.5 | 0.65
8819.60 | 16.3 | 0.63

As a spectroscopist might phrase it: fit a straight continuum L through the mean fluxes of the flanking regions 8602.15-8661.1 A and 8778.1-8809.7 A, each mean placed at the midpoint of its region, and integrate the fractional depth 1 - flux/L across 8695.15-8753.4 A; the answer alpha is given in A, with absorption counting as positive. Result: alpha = 0.8 A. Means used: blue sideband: 14.6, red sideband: 15.3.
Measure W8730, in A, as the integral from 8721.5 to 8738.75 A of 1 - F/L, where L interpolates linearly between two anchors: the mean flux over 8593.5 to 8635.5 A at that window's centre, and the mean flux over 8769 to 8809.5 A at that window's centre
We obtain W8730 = 1.16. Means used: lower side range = 14.6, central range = 14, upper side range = 15.2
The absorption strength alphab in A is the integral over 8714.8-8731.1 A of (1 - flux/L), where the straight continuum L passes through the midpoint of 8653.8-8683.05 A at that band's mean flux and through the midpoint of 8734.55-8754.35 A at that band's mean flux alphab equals 0.52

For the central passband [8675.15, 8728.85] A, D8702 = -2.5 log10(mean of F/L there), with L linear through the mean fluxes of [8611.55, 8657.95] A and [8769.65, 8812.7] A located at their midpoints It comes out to -0.02 mag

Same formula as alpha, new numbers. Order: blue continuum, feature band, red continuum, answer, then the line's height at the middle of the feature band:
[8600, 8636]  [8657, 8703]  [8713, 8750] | -1.47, 14.5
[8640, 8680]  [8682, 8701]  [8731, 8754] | -0.94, 14.6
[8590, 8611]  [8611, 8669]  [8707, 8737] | 1.29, 14.9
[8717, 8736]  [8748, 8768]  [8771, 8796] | -0.13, 14.9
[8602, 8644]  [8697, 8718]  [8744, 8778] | -0.77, 14.8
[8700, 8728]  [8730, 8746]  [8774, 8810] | 0.77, 15.1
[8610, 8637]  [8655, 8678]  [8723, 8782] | -0.32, 14.4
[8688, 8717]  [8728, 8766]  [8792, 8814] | 1.44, 15.2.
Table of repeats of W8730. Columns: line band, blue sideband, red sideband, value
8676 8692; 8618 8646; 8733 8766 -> -0.7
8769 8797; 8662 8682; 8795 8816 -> -0.8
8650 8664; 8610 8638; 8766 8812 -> -1.0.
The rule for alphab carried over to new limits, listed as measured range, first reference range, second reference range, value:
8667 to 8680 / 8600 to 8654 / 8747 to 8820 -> 0.7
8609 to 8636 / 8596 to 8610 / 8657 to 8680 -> 1.3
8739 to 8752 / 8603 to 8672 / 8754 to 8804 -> 0.1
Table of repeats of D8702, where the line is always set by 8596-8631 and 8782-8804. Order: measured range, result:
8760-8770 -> 0.00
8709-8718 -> -0.02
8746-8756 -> -0.01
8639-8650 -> 0.06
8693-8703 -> -0.08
